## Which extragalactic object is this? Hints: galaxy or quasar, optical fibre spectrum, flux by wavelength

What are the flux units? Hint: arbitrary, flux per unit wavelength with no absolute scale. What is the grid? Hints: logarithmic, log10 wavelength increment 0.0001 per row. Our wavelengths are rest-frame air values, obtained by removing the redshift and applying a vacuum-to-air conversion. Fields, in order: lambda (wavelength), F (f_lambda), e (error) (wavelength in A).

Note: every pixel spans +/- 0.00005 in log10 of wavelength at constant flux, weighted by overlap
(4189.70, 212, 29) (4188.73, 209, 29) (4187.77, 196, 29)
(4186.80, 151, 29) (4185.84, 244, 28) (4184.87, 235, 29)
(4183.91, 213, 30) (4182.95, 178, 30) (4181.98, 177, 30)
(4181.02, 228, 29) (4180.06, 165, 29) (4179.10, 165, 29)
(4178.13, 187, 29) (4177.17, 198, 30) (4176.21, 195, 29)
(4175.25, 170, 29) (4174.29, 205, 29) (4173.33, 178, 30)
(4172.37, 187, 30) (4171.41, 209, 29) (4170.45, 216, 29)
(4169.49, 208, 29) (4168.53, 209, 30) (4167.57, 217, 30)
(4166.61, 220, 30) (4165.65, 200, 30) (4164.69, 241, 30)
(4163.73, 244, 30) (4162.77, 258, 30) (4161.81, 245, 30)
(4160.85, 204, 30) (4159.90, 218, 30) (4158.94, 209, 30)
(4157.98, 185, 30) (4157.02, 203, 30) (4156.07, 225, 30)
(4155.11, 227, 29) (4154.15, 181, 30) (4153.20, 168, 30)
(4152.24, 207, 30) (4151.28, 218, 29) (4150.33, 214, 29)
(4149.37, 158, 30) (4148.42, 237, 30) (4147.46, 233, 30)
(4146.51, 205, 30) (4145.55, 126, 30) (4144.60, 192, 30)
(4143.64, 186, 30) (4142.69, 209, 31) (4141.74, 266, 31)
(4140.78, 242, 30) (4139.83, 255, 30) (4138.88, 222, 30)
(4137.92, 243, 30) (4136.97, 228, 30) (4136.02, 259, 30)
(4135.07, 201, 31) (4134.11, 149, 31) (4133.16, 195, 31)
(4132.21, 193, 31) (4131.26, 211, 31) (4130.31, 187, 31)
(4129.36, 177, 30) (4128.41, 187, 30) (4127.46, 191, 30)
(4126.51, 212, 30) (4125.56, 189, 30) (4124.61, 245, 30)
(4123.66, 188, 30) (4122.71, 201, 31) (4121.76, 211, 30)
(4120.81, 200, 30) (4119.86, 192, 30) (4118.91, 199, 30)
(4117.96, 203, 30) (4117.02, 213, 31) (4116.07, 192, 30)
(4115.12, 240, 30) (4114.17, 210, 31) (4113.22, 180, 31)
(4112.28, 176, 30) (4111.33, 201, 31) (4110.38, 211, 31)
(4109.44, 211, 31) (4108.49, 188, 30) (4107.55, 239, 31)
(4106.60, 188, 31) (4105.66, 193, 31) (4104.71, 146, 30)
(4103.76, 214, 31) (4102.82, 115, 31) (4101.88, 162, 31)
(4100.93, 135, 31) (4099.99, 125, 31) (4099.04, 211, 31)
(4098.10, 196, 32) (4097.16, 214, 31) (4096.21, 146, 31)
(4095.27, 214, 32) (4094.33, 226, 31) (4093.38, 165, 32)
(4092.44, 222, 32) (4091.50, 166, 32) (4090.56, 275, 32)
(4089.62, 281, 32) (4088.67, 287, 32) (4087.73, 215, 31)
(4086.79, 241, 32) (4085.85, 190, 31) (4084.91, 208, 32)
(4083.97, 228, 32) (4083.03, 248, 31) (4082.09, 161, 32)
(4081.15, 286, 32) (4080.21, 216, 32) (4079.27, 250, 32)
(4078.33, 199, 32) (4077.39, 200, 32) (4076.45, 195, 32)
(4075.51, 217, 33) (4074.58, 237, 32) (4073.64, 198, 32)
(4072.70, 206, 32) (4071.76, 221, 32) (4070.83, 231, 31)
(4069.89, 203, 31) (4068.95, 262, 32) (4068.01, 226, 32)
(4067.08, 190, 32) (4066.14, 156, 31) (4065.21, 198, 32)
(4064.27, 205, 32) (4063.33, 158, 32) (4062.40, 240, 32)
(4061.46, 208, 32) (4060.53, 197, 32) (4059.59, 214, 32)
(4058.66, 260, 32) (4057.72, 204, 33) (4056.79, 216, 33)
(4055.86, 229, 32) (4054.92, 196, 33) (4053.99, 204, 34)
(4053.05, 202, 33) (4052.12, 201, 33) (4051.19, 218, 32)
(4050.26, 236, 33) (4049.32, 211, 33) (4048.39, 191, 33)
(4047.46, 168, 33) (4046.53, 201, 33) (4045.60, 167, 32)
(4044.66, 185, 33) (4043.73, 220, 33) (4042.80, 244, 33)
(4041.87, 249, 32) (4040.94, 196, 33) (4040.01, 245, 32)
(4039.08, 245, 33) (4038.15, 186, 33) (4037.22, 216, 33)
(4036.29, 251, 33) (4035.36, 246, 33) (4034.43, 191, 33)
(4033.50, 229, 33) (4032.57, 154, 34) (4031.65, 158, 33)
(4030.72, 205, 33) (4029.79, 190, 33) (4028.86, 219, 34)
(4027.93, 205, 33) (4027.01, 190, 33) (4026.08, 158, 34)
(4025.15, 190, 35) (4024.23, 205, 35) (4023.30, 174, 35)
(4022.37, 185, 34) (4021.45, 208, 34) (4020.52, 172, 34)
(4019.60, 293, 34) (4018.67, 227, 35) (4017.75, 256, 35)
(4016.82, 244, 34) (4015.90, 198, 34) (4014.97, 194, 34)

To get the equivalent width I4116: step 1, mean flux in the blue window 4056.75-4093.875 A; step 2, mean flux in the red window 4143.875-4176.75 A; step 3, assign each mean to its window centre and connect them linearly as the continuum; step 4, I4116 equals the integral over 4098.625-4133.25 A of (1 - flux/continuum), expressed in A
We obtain 3.1 A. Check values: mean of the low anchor 217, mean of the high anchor 206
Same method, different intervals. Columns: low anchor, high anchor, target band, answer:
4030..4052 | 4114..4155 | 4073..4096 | -1.5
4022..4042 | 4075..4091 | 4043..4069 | 1.2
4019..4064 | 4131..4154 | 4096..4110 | 1.9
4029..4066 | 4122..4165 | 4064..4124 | 1.1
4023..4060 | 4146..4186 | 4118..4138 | 0.4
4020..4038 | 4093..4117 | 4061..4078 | -1.4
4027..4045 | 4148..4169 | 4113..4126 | 0.5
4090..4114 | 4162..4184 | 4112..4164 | -2.9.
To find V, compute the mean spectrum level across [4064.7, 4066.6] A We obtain 178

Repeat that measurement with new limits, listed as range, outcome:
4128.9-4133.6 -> 193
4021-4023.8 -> 189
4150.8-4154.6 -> 194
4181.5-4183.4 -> 177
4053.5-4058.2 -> 210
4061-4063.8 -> 202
